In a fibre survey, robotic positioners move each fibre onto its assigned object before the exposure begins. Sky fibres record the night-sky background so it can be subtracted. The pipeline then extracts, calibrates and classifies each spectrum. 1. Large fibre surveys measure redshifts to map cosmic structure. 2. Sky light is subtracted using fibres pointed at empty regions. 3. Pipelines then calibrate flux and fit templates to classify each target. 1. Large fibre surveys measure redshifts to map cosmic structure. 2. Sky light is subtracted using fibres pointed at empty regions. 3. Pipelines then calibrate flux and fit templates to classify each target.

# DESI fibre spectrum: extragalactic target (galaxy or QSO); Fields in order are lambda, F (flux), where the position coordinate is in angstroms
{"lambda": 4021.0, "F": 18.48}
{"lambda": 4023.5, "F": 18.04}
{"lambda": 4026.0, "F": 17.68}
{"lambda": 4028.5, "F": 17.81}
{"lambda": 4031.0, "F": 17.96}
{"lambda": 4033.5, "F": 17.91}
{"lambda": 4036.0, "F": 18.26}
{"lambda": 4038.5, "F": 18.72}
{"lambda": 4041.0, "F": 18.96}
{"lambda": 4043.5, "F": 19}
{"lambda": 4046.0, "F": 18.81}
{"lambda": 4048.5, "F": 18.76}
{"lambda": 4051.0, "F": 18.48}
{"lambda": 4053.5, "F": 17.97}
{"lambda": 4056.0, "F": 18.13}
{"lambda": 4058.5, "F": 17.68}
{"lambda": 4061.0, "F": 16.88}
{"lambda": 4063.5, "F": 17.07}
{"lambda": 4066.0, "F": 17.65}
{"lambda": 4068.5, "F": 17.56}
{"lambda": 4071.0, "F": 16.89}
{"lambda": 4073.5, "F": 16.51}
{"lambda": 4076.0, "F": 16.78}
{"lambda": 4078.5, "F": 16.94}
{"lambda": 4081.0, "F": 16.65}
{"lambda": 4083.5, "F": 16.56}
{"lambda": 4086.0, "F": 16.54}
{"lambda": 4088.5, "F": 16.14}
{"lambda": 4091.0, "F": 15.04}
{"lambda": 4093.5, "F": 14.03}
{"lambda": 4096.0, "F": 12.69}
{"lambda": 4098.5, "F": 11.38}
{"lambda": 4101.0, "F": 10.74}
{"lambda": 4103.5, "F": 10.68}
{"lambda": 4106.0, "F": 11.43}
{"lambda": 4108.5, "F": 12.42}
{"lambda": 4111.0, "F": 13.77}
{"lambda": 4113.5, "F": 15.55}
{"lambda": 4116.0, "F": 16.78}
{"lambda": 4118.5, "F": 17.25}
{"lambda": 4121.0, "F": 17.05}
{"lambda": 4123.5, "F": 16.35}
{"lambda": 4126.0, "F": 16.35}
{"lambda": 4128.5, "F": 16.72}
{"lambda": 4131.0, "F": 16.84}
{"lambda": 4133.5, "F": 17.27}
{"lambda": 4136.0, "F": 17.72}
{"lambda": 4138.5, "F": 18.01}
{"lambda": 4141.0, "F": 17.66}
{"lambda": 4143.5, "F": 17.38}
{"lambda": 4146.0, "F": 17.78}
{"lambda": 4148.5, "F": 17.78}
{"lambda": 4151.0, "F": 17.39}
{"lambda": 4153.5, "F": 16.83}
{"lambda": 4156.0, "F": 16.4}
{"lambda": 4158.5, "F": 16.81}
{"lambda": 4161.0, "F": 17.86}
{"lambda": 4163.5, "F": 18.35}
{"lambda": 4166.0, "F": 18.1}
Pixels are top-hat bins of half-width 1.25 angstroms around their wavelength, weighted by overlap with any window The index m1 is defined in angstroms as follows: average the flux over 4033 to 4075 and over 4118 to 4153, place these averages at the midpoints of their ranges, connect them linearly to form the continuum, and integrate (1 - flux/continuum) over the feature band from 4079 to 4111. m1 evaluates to 6.97 angstroms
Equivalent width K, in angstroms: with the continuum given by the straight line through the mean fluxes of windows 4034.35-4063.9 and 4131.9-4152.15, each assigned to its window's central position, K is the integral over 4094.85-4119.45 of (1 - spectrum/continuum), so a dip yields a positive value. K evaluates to 6.37 angstroms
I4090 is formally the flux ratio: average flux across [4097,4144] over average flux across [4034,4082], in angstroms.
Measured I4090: 0.86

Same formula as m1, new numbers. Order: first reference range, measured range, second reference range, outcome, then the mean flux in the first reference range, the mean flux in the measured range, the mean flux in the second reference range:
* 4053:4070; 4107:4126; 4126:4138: 1.8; 17.5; 15.6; 17.1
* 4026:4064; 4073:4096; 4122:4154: 2.4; 18.2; 15.9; 17.2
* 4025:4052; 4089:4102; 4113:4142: 3.3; 18.4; 13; 17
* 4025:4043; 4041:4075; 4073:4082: -0.8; 18.2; 17.8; 16.7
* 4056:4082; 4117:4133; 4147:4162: 0.3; 17.1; 16.8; 17.2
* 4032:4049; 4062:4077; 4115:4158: 0.9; 18.6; 17.1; 17.1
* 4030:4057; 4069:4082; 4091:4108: -1.7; 18.5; 16.8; 12.1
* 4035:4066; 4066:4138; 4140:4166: 9.6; 18.2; 15.4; 17.5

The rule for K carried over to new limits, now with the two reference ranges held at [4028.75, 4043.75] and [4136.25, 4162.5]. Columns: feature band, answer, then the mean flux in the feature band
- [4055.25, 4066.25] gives 0.4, 17.4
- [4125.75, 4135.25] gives 0.4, 16.9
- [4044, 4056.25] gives -0.1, 18.5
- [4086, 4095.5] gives 1.5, 15.1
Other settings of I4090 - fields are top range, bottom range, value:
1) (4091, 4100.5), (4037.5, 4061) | 0.70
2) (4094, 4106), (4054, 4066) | 0.66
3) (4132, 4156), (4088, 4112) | 1.37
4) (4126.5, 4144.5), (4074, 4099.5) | 1.13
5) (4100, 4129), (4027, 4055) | 0.79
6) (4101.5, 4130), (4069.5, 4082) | 0.89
